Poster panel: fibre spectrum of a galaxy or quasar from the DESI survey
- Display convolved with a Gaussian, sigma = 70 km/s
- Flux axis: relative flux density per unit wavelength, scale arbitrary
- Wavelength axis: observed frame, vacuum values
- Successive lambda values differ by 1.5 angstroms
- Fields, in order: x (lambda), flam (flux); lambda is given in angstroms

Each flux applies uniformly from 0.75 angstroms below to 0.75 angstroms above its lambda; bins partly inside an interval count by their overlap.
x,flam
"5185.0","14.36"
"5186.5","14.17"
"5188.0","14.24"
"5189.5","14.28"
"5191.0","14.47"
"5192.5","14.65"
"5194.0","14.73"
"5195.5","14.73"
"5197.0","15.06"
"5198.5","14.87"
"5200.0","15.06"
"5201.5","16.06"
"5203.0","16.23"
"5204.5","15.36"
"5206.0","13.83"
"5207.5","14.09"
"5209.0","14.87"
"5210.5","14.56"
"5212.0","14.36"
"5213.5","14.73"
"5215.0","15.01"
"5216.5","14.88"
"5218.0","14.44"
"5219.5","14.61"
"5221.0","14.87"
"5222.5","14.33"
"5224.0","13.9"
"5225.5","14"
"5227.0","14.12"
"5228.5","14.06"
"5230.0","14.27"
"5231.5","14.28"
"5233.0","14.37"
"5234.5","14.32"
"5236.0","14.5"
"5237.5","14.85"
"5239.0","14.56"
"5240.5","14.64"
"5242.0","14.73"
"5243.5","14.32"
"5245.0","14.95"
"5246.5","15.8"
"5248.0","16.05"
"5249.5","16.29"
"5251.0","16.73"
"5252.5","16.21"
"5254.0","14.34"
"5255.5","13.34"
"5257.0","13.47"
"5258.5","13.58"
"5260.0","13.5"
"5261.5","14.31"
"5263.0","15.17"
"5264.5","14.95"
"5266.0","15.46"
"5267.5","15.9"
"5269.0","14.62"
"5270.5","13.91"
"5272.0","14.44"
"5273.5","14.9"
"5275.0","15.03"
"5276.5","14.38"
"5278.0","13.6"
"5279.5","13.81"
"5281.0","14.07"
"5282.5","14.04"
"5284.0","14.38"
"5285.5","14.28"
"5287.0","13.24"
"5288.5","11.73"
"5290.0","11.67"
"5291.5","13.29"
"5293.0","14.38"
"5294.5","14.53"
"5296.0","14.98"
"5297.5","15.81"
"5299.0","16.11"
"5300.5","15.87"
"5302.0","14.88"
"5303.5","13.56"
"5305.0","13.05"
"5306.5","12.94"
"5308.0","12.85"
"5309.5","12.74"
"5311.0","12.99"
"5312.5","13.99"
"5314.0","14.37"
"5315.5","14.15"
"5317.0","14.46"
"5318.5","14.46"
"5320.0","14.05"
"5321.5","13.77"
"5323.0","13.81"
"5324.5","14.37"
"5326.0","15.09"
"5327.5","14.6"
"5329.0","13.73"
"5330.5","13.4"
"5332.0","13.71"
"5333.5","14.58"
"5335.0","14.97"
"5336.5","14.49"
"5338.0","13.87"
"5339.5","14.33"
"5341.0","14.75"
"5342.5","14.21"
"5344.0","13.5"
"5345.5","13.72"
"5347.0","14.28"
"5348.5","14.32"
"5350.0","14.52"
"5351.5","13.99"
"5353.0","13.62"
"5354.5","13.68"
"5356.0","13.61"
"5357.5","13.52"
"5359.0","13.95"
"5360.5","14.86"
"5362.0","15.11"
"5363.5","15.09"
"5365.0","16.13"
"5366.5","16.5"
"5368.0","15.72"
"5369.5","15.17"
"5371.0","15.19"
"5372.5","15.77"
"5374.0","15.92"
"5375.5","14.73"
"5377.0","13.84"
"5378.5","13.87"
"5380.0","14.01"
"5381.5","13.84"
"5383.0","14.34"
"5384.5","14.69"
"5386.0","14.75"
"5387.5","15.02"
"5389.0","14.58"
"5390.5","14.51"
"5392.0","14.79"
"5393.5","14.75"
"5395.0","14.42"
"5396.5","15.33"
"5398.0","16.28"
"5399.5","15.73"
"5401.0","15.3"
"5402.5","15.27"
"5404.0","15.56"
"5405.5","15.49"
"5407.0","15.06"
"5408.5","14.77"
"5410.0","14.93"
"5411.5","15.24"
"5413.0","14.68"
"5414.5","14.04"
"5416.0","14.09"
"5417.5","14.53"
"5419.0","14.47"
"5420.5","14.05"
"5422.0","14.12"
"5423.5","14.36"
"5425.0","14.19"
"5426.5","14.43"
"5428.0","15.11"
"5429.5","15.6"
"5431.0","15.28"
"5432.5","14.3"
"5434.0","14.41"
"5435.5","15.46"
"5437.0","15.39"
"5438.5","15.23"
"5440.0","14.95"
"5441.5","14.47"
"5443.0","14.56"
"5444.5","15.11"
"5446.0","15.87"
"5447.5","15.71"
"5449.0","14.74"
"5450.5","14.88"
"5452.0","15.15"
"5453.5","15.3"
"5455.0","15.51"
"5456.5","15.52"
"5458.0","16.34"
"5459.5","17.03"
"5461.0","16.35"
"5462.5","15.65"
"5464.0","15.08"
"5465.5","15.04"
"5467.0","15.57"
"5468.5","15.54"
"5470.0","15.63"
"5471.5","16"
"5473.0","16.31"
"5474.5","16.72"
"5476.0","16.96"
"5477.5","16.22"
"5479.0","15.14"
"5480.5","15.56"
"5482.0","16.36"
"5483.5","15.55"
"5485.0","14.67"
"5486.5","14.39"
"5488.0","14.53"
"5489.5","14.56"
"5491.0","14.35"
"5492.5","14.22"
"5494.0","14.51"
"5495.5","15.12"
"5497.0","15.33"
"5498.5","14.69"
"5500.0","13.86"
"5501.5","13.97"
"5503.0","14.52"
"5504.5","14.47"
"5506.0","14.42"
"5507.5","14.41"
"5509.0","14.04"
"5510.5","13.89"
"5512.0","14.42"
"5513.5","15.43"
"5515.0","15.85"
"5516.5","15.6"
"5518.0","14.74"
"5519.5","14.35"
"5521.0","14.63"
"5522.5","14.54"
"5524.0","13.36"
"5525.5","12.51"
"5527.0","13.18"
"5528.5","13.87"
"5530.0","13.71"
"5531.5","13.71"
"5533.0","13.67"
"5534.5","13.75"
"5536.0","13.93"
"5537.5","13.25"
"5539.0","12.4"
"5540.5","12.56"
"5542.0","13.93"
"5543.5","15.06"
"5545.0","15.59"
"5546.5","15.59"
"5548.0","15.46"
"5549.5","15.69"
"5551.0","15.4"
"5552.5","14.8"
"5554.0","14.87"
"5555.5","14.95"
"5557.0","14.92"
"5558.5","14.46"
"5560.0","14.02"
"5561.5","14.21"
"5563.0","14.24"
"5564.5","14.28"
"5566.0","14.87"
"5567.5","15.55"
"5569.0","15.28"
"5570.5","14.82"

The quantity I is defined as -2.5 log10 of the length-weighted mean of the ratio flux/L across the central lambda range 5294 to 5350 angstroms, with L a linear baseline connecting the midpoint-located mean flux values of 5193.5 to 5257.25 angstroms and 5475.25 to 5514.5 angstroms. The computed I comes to 0.045 mag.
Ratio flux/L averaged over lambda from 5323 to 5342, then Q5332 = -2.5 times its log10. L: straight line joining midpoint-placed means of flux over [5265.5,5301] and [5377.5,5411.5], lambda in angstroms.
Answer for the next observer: 0.02 mag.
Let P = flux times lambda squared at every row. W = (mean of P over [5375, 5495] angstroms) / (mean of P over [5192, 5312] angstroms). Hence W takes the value 1.11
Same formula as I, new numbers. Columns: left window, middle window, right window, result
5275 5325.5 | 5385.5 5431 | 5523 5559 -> -0.059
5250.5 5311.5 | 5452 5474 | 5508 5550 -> -0.111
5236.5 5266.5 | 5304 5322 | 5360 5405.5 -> 0.098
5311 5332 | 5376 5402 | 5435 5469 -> 0.005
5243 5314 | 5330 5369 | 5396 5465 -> 0.022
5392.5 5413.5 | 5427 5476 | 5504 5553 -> -0.043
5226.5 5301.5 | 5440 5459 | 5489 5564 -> -0.062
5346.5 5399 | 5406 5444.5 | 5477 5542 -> -0.011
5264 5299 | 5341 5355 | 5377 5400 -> 0.038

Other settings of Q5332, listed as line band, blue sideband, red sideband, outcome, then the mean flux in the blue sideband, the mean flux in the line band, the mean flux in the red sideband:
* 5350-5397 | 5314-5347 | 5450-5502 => -0.010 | 14.2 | 14.7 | 15.4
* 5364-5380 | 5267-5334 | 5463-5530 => -0.062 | 14.1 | 15.2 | 14.9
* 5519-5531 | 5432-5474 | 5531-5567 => 0.069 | 15.4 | 13.8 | 14.4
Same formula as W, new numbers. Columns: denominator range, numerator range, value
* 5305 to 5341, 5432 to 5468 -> 1.15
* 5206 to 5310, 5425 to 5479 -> 1.15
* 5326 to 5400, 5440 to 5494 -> 1.10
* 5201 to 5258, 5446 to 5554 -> 1.12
